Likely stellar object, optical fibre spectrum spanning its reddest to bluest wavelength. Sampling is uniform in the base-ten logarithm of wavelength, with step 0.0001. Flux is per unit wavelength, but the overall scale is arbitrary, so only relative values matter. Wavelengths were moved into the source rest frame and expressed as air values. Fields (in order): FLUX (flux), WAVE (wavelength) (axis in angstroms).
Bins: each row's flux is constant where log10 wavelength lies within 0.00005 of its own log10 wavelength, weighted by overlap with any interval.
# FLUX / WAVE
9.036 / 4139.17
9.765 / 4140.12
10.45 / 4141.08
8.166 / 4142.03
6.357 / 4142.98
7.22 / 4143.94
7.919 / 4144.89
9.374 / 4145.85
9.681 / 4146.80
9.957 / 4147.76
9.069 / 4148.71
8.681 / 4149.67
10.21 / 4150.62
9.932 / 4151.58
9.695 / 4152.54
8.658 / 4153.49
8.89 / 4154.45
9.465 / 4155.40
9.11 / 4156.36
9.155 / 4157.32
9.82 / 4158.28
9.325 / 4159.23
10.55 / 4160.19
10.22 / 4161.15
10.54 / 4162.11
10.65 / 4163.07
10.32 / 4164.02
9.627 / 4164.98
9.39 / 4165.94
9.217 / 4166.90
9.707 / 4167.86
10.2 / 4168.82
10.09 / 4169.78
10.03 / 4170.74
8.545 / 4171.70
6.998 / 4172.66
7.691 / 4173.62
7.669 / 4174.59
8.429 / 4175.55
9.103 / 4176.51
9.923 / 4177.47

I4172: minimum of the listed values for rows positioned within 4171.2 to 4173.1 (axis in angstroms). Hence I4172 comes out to 6.998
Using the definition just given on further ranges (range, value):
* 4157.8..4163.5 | 9.325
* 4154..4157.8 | 8.89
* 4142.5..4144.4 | 6.357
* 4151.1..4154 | 8.658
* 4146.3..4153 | 8.681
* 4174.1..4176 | 7.669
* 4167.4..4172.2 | 8.545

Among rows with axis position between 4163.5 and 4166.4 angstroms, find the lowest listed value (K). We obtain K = 9.39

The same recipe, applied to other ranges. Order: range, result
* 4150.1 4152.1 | 9.932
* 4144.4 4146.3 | 7.919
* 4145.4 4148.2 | 9.374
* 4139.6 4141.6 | 9.765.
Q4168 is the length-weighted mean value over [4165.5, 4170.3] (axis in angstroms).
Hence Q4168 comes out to 9.72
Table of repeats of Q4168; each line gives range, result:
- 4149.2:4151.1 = 9.47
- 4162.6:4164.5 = 10.5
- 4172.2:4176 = 7.68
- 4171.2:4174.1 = 7.77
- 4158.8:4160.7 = 9.94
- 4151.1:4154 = 9.41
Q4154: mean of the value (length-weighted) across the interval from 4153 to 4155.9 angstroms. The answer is 9.03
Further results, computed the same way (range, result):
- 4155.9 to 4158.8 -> 9.37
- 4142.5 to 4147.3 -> 8.11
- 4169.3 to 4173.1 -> 8.94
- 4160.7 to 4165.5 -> 10.3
